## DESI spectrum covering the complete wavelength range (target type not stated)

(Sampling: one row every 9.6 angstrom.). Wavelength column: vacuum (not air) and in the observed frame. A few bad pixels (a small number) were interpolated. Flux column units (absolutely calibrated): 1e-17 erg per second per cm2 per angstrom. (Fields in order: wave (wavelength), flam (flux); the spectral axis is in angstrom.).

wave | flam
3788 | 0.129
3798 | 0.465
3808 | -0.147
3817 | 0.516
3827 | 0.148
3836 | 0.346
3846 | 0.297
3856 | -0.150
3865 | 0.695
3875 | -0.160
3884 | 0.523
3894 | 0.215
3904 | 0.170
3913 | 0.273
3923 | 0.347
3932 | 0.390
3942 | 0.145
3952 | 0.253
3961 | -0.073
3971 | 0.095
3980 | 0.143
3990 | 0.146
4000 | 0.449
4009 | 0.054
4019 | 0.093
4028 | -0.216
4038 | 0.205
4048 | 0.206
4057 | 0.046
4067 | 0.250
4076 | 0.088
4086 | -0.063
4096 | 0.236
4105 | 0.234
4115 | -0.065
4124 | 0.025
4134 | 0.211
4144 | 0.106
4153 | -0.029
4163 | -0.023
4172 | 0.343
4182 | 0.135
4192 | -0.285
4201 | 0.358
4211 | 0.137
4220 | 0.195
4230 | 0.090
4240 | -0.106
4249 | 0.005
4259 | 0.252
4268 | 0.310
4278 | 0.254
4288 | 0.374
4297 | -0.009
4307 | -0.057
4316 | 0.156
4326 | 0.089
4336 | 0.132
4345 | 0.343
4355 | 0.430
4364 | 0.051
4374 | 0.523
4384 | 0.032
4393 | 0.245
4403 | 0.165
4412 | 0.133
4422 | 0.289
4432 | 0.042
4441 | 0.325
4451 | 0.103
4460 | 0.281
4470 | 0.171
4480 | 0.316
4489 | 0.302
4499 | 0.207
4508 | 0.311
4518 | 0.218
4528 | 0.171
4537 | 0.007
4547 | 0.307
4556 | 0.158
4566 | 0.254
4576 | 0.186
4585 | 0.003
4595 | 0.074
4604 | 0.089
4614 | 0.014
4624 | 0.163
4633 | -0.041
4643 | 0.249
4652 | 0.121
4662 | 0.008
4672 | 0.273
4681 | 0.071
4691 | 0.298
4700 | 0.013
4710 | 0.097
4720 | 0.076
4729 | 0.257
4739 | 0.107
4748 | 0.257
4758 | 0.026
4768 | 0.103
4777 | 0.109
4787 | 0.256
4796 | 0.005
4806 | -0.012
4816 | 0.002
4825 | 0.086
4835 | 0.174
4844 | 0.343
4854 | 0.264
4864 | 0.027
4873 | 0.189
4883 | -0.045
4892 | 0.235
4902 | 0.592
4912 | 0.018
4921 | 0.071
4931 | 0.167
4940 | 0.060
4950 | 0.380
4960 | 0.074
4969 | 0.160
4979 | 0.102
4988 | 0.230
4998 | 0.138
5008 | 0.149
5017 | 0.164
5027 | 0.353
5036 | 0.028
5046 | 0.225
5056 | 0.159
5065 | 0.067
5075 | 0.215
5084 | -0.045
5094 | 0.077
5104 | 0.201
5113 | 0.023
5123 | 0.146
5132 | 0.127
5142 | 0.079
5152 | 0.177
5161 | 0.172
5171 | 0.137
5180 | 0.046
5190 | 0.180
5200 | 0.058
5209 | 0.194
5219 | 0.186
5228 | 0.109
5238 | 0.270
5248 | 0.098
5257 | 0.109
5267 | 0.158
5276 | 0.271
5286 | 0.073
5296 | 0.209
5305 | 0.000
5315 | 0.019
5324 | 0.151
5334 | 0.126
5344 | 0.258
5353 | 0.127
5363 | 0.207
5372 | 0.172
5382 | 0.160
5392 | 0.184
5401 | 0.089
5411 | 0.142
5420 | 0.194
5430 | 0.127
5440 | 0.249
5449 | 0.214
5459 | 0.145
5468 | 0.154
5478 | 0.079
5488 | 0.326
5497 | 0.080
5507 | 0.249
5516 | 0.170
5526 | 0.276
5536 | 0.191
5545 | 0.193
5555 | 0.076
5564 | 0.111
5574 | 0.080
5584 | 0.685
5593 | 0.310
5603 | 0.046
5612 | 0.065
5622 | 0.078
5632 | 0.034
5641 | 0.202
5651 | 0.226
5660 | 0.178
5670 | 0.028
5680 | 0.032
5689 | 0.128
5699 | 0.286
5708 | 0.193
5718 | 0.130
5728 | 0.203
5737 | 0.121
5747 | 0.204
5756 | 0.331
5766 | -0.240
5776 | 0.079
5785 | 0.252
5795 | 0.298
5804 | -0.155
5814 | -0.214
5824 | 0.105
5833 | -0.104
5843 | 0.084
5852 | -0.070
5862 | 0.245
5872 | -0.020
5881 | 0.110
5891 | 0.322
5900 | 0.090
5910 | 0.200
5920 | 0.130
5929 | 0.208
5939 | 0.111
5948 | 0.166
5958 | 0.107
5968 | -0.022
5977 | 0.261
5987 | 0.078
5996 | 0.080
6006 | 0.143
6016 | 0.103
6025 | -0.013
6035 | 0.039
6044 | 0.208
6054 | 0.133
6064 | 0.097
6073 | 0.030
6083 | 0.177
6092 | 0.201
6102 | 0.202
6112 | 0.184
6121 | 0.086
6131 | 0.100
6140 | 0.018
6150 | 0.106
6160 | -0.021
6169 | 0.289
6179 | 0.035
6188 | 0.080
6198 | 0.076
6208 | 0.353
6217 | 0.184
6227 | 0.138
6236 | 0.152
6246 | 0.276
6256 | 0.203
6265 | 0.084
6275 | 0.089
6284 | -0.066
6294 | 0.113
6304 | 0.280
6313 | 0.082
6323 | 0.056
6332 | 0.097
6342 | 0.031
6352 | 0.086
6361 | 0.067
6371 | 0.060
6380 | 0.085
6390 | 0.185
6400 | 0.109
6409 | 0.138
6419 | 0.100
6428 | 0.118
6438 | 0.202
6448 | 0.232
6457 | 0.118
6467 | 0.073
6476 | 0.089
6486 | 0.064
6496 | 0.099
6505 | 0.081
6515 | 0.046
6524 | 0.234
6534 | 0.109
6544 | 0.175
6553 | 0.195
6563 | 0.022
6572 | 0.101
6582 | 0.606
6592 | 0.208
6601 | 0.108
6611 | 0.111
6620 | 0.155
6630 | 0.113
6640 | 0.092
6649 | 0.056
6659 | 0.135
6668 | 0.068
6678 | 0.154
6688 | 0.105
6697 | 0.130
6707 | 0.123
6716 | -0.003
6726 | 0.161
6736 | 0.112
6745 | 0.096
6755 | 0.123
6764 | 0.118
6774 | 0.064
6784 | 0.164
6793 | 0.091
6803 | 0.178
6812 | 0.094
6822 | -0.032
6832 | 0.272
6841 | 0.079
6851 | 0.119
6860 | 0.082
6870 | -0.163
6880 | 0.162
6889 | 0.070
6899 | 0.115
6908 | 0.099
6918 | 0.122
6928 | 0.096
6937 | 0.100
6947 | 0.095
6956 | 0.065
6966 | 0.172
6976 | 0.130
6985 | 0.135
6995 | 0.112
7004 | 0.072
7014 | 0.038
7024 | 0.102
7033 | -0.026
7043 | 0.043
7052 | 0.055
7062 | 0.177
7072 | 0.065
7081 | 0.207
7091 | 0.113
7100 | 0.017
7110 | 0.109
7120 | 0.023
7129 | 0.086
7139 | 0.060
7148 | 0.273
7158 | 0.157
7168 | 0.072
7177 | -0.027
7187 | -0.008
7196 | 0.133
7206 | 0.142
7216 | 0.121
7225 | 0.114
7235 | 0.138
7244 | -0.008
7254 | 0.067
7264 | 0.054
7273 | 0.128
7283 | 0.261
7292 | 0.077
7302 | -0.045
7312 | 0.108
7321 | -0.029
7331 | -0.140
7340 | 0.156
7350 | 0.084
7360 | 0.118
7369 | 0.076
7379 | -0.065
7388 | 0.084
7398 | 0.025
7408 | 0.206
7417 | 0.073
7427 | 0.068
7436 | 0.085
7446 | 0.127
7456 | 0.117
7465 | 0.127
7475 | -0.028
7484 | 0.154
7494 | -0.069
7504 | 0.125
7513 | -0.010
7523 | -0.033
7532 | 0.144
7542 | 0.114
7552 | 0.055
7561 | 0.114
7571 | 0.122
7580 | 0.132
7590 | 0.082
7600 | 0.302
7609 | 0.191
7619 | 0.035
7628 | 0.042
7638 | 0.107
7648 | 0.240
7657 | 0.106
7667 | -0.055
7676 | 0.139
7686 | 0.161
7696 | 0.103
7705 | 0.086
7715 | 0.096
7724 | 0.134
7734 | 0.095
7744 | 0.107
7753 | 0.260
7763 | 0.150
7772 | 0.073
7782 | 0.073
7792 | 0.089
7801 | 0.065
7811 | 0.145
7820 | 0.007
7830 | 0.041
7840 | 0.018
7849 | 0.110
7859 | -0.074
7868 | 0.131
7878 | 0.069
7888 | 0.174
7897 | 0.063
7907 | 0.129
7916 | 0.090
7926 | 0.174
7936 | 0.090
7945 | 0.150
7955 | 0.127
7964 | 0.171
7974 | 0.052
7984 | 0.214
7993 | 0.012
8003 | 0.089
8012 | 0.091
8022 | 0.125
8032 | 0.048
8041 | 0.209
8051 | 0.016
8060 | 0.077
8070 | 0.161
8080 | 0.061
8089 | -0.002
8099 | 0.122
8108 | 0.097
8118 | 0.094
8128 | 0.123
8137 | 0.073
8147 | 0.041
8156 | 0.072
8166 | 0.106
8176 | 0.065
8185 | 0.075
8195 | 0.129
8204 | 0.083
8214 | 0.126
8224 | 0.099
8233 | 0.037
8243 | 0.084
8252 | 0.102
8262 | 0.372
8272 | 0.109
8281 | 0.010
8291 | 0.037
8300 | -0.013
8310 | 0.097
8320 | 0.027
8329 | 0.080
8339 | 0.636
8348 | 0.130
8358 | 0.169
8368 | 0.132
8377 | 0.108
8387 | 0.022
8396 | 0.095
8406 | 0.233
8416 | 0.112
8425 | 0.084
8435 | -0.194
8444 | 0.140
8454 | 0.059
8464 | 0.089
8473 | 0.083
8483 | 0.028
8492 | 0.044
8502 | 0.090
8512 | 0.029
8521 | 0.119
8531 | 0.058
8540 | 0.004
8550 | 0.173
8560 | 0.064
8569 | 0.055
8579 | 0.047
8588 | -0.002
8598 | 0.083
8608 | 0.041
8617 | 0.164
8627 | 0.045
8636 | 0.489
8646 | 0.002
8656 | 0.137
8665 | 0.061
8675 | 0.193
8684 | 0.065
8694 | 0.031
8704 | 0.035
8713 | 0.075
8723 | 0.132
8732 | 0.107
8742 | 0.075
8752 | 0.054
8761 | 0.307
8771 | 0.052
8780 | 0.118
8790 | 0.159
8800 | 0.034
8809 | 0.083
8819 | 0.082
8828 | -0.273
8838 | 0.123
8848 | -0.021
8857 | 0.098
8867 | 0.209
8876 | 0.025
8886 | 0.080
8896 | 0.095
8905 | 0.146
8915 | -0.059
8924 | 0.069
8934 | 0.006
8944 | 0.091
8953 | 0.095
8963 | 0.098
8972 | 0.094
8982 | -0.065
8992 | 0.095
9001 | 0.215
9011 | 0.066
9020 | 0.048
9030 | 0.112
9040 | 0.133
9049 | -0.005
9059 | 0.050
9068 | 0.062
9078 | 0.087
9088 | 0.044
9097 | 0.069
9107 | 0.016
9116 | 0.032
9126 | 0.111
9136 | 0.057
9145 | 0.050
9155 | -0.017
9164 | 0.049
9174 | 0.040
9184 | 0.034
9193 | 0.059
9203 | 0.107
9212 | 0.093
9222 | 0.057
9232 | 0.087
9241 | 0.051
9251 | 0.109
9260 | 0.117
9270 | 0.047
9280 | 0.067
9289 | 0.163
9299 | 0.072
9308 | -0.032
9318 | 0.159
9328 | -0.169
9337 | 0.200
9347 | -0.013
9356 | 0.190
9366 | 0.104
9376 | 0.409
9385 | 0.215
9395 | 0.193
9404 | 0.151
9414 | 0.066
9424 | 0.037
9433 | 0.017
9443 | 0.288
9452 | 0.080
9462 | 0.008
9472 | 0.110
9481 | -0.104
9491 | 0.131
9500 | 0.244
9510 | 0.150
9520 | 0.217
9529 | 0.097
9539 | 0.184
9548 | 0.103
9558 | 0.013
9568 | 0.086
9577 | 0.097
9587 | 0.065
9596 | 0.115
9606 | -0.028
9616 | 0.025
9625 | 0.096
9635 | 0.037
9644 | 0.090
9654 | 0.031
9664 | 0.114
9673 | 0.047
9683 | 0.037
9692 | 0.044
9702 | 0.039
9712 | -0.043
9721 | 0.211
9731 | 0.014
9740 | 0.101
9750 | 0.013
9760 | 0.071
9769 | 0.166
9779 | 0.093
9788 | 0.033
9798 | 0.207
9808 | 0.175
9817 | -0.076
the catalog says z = 0.67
